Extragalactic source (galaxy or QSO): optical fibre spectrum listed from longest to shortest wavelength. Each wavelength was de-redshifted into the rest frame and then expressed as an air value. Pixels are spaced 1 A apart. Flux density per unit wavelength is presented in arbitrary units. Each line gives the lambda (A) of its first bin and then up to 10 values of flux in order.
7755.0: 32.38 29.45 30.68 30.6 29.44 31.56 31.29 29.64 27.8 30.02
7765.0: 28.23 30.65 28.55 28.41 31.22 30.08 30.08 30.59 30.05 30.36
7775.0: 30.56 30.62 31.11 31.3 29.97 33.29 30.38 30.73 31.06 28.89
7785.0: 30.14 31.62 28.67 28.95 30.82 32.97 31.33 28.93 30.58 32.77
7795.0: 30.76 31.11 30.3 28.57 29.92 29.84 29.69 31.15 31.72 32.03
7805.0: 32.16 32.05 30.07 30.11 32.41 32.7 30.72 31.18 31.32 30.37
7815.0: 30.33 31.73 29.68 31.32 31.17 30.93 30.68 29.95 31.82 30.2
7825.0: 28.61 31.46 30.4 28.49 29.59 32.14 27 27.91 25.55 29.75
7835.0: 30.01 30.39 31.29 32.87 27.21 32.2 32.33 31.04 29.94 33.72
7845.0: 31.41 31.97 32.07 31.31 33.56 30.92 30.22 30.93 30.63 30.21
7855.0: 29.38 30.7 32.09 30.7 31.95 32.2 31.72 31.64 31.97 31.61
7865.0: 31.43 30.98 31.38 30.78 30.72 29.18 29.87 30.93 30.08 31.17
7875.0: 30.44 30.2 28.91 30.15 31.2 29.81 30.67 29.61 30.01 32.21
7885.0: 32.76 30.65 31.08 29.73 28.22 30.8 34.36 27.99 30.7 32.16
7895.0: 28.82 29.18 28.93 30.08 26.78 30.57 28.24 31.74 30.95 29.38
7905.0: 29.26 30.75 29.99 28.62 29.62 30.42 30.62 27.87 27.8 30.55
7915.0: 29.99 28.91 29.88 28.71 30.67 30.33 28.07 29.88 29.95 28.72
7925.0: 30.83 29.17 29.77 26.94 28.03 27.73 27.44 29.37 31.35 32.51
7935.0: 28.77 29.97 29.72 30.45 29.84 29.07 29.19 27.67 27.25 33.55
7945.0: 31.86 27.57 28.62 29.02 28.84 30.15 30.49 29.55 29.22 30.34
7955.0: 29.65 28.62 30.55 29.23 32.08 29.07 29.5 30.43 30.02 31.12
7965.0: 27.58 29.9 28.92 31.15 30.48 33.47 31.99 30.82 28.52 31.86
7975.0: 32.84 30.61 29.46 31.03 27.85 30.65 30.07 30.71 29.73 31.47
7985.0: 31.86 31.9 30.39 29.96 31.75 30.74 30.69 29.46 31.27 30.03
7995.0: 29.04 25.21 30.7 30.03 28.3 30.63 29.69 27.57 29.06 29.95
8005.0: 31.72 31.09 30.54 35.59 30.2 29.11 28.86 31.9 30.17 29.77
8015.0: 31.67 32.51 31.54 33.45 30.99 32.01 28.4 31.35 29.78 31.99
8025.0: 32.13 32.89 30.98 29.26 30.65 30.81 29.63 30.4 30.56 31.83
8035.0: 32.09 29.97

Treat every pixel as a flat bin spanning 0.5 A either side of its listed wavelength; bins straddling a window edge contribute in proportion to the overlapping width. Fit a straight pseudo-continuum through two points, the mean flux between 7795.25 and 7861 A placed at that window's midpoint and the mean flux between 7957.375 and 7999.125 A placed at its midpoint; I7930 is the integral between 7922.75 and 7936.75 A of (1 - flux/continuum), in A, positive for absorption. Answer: 0.5 A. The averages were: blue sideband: 30.7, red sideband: 30.3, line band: 29.3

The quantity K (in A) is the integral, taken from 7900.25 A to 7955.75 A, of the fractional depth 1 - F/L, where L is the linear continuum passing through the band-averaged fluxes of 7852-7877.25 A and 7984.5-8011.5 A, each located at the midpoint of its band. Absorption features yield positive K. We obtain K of 1.82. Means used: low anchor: 30.9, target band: 29.5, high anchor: 30.2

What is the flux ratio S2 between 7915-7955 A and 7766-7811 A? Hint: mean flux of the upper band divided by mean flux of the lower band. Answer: 0.96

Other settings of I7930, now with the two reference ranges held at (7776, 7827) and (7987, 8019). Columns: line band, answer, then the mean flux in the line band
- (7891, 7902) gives 0.3 A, 29.7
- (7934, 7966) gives 0.8 A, 29.7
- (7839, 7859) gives -0.4 A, 31.2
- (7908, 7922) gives 0.5 A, 29.5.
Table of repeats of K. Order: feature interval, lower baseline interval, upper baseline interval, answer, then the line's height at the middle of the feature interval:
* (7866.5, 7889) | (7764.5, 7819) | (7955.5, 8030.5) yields 0.08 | 30.6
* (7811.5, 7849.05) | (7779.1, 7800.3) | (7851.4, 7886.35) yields 0.15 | 30.7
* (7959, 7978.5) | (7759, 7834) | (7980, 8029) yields 0.03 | 30.6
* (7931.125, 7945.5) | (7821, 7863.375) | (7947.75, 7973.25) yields 0.10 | 30.2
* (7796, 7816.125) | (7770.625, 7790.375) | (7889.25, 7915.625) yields -0.31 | 30.4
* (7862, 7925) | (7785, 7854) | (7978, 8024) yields 0.95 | 30.6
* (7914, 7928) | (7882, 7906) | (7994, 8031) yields 0.34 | 30.3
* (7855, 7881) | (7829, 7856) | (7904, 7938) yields -0.52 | 30.2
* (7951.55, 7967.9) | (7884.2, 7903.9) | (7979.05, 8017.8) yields 0.30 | 30.3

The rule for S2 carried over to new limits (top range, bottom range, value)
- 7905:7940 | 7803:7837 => 0.97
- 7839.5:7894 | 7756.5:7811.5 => 1.01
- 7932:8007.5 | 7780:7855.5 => 0.98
